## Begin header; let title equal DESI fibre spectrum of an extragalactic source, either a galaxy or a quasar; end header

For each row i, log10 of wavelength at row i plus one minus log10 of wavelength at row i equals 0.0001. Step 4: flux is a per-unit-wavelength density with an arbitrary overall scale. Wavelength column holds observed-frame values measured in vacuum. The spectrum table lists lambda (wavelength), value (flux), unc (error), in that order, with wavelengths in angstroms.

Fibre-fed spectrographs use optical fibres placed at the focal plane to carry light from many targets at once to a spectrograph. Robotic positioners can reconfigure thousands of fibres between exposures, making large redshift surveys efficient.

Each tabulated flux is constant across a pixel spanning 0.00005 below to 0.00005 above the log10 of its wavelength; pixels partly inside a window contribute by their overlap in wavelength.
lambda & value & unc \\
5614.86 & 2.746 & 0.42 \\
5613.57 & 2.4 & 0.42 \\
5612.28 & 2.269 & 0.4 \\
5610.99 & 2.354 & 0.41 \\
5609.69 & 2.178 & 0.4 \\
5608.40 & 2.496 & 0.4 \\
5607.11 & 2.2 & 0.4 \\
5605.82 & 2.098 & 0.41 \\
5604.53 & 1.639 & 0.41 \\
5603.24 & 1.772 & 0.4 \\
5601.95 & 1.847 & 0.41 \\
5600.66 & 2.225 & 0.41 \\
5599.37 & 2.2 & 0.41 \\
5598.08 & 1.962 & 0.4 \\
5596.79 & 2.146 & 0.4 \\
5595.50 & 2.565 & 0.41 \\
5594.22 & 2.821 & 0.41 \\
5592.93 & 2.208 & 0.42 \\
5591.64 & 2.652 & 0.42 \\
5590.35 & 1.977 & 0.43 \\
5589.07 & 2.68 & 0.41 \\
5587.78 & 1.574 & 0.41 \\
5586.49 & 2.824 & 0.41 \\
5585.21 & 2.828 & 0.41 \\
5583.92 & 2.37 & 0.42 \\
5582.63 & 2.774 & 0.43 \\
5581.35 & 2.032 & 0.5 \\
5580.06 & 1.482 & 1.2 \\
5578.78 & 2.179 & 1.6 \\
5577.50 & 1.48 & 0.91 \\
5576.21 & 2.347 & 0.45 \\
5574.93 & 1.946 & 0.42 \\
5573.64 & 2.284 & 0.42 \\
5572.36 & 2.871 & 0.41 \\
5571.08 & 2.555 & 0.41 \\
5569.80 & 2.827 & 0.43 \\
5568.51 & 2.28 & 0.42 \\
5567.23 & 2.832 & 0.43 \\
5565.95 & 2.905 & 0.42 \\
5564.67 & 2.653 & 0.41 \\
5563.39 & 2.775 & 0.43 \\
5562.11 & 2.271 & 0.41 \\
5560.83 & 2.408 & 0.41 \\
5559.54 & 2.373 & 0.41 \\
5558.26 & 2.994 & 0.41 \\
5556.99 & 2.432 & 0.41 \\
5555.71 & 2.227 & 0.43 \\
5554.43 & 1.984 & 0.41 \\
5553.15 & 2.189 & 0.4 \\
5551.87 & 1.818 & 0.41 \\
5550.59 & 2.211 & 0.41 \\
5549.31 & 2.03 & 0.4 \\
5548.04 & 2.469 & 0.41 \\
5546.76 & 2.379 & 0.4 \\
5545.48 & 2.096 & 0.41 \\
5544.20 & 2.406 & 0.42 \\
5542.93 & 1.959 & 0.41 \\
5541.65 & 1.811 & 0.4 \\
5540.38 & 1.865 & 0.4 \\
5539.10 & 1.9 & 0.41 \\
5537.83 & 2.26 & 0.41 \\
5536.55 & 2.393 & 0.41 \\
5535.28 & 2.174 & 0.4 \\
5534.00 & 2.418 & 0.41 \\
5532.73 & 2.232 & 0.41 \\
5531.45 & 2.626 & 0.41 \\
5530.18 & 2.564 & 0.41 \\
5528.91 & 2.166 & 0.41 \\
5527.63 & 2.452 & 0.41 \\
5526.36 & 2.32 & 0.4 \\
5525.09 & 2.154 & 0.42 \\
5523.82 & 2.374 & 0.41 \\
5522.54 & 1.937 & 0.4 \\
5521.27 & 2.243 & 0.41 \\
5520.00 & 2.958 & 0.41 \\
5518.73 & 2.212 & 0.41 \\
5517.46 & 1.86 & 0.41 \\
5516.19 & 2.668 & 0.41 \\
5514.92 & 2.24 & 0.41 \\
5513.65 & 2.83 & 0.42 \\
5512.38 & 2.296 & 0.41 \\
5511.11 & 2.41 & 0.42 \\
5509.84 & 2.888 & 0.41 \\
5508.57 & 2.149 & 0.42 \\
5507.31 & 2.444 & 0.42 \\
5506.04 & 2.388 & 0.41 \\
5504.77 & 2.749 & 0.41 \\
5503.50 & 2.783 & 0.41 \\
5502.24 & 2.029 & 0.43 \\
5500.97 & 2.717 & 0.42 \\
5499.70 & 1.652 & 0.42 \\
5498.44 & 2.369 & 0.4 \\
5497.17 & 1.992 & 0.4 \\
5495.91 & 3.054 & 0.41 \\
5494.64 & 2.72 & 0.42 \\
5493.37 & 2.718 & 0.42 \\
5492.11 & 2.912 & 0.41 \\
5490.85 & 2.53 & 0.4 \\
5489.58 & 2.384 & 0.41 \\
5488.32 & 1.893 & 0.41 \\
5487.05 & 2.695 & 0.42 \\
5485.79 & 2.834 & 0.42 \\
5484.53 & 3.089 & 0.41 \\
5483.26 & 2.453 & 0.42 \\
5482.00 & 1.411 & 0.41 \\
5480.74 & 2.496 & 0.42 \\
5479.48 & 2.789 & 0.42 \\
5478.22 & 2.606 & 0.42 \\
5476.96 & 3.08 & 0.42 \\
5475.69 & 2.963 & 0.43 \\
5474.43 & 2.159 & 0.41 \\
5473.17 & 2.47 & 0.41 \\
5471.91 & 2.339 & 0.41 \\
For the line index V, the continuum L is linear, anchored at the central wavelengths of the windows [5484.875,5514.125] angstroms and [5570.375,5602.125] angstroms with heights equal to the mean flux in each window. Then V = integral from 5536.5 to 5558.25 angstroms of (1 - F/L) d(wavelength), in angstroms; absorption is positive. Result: 2.0 angstroms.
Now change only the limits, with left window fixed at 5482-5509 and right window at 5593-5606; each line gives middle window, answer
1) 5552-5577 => -2.38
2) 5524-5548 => 1.07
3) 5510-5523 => 0.11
